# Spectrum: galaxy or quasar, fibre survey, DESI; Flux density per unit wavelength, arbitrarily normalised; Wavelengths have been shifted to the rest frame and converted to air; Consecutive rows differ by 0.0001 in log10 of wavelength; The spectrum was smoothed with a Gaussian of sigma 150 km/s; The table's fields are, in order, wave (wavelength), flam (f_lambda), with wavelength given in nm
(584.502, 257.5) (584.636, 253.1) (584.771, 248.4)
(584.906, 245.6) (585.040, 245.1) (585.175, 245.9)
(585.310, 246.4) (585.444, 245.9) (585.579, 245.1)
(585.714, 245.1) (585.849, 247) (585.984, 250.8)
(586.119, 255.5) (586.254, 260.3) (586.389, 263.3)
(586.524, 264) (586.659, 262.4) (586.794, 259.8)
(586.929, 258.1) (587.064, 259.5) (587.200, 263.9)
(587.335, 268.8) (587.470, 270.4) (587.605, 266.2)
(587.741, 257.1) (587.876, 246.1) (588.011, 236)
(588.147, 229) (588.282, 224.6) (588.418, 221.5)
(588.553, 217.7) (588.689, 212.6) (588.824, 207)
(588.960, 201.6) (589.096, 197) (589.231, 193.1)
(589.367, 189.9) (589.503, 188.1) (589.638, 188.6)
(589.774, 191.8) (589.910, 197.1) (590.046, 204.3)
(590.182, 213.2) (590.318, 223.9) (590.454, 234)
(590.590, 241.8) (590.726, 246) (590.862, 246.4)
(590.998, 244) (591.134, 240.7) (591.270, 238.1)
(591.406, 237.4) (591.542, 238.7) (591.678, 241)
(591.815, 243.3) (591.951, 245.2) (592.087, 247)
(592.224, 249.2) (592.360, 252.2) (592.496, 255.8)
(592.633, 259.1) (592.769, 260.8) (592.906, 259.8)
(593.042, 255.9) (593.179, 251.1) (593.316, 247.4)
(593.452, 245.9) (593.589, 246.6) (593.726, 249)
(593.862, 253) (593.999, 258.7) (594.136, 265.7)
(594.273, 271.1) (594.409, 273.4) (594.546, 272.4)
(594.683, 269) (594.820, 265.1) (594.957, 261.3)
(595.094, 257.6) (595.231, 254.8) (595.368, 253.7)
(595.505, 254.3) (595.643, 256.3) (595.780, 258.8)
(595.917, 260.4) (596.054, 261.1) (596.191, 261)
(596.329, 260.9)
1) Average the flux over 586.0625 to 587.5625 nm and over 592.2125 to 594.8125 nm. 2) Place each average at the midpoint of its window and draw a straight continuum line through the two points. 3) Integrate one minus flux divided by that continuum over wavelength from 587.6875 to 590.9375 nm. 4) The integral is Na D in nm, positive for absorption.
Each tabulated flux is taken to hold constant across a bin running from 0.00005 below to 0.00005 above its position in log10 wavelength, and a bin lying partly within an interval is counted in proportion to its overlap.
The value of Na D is 0.55 nm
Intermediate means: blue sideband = 263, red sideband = 258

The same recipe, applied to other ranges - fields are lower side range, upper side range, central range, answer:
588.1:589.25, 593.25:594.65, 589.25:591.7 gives 0.07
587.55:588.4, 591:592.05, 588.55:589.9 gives 0.24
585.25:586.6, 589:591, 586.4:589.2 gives -0.08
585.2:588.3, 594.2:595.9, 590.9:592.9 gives 0.09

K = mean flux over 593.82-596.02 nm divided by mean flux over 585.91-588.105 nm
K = 1.01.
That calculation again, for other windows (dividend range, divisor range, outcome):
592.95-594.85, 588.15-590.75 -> 1.23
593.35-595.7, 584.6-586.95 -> 1.03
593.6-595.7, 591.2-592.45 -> 1.07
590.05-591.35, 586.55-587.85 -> 0.90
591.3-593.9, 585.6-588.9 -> 1.01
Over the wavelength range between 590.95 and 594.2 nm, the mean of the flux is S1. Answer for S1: 249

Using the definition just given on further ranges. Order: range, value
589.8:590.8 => 222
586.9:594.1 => 236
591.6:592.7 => 249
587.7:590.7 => 214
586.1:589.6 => 237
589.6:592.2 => 230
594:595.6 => 263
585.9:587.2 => 259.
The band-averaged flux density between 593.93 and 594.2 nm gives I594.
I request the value 262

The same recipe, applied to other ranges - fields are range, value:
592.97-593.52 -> 250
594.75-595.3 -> 260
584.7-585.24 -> 246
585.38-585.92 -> 246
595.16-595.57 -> 254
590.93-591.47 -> 240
